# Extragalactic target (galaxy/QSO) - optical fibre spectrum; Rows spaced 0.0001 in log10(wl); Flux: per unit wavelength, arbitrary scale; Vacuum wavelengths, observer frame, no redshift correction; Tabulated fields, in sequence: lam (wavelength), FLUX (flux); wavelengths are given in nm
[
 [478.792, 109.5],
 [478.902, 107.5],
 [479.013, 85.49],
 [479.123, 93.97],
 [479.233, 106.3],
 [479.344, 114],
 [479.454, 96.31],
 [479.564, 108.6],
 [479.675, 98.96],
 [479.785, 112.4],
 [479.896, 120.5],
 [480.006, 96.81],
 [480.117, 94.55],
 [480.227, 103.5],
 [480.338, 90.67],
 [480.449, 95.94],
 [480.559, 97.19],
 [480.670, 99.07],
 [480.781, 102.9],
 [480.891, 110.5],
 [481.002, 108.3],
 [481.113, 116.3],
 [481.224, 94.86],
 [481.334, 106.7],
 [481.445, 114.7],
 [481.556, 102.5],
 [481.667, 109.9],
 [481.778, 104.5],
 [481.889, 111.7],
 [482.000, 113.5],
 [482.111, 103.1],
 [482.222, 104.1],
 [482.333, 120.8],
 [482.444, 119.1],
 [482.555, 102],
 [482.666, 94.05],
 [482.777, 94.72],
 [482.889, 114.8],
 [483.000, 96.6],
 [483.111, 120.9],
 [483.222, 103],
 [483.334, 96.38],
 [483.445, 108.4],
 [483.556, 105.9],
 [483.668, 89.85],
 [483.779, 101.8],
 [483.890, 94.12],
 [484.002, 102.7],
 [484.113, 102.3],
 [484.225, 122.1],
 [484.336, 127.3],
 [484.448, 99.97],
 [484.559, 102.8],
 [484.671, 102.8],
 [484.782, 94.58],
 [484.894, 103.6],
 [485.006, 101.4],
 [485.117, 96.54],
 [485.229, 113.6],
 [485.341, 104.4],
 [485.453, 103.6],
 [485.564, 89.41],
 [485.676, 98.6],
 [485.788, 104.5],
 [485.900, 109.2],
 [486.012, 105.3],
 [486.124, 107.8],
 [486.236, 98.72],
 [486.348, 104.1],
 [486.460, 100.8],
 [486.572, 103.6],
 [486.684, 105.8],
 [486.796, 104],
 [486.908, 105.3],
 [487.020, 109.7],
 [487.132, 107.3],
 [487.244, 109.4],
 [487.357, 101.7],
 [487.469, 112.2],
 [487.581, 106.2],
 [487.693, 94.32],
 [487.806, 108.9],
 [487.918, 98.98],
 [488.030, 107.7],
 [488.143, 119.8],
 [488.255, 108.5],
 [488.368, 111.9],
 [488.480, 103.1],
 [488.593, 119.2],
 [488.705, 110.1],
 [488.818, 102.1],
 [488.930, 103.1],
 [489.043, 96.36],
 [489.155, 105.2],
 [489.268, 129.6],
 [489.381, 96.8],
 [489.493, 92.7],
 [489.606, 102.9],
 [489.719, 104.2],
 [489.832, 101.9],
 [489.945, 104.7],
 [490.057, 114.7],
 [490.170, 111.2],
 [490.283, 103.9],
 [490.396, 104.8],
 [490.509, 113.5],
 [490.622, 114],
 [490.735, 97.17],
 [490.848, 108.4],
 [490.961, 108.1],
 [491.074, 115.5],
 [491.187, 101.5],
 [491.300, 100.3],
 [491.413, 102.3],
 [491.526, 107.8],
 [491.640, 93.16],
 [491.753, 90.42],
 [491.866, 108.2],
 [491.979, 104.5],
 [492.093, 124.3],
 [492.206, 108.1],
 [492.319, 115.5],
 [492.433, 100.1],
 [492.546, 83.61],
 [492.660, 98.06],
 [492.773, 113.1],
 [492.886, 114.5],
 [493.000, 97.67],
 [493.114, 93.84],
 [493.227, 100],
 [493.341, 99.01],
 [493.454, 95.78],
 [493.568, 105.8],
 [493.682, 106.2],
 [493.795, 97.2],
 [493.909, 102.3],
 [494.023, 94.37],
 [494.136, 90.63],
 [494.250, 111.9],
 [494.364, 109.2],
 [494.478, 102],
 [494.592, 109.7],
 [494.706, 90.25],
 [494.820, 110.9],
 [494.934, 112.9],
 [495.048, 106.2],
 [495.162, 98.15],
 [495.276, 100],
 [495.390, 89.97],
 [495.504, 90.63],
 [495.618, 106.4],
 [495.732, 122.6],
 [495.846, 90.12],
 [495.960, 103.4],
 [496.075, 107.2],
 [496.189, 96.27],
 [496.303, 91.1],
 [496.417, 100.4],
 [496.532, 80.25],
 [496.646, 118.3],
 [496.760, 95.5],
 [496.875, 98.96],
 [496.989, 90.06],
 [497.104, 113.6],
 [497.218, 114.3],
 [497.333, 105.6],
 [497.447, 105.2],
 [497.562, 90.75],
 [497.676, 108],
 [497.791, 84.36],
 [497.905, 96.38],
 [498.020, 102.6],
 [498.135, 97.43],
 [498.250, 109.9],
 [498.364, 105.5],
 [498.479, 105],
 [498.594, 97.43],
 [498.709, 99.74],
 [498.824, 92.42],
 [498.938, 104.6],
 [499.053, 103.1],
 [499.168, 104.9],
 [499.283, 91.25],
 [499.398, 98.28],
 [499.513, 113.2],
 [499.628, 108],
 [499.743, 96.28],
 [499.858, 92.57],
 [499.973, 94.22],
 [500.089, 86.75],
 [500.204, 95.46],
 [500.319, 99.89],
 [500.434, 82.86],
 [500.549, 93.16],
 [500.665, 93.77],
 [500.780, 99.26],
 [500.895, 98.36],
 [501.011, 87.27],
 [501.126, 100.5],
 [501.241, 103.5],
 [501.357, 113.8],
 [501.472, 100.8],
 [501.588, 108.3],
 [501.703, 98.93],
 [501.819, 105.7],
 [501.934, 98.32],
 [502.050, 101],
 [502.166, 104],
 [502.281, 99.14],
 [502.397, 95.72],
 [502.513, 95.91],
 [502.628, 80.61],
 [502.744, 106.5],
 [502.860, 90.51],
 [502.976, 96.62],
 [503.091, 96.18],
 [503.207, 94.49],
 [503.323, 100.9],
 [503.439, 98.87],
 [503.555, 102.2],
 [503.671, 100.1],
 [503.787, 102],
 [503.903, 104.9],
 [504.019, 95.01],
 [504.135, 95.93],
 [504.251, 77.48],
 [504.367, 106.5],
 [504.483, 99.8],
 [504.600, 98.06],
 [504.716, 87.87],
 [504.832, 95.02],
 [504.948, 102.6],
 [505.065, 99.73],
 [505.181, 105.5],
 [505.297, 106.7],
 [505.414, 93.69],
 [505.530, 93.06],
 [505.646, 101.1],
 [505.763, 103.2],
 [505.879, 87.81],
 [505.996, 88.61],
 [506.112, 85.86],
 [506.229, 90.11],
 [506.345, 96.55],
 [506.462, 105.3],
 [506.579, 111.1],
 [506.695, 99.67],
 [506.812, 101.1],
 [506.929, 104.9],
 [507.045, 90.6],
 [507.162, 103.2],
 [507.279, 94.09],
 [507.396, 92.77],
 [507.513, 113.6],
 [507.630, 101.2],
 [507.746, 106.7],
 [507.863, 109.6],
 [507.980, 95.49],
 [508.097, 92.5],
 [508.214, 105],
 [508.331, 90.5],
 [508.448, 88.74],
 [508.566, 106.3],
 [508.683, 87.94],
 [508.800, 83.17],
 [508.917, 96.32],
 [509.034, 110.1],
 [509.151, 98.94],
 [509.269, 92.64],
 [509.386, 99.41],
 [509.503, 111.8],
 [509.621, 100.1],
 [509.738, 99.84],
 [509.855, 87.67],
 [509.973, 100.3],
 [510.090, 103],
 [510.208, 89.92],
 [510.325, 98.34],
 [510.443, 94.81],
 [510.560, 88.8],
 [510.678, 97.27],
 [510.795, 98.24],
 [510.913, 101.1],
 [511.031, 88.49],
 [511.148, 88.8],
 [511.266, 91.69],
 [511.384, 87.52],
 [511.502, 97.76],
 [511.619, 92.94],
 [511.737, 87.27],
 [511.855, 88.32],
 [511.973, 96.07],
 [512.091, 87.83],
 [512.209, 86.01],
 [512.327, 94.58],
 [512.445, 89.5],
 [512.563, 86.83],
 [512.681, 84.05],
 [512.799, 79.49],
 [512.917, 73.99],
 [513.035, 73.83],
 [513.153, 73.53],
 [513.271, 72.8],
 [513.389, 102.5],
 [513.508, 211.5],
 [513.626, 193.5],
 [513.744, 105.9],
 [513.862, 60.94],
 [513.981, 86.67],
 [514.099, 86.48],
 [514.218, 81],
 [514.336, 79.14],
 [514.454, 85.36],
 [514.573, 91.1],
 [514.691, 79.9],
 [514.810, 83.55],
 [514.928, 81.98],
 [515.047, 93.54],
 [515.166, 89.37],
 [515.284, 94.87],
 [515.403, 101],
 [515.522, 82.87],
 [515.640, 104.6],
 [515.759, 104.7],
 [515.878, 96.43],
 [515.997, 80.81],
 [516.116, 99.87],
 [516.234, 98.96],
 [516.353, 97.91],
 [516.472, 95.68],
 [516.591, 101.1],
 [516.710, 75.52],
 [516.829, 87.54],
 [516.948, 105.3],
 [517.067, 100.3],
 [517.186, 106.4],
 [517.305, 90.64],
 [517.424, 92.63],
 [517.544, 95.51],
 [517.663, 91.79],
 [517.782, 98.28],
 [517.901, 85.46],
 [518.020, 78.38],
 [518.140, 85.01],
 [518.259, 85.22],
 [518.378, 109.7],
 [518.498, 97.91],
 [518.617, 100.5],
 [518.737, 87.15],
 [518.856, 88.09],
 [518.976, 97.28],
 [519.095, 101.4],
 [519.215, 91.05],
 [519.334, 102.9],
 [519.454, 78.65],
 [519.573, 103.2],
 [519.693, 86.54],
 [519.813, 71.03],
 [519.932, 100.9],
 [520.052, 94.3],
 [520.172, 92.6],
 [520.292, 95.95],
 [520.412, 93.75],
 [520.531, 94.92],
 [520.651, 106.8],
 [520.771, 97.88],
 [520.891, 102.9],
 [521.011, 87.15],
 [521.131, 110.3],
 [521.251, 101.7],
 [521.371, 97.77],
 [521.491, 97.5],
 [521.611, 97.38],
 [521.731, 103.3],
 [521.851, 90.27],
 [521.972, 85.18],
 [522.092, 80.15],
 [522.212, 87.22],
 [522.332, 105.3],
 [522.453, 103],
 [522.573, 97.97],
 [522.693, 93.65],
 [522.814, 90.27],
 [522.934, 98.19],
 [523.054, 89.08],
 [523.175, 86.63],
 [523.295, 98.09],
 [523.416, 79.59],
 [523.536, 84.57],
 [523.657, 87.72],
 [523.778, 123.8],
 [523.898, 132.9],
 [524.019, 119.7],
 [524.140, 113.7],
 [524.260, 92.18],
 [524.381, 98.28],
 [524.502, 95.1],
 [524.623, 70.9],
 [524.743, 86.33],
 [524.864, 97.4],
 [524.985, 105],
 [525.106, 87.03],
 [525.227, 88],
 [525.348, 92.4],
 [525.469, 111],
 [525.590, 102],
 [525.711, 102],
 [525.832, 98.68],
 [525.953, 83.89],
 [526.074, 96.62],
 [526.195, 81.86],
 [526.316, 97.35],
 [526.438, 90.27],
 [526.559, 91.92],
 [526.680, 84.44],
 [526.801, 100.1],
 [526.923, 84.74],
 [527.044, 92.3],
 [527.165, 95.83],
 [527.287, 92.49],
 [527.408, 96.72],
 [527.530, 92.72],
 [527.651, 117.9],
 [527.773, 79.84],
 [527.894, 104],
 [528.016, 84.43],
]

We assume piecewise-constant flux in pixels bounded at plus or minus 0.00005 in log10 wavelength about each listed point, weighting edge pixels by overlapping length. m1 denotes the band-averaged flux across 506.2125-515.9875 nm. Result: 95.8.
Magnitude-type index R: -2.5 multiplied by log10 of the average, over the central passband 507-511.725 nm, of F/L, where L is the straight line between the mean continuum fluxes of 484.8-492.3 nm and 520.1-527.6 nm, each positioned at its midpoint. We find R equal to 0.03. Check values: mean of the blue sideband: 105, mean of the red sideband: 95.7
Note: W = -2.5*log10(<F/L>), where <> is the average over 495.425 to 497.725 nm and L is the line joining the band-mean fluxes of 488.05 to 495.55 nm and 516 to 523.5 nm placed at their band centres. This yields 0.01 mag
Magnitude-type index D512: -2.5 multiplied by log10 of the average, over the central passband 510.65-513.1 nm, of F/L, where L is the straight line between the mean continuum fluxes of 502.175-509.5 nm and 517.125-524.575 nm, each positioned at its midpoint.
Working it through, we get 0.09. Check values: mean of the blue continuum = 97.8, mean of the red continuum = 95.6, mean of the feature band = 89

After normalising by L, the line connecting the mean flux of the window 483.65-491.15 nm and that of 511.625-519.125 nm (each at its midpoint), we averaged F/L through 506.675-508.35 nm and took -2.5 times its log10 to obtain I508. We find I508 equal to -0.04 mag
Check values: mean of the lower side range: 105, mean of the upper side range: 93.7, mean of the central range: 100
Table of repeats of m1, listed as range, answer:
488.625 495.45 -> 104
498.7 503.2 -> 98.2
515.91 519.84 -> 93.2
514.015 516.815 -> 90.6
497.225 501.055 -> 98.5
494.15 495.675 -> 103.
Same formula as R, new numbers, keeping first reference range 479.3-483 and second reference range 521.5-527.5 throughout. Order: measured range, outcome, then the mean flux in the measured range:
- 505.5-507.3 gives 0.02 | 97.4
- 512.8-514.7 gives 0.00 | 97.3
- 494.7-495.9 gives 0.00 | 102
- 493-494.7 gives 0.02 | 101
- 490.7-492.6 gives -0.01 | 104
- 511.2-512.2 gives 0.08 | 90.8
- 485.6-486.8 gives 0.01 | 104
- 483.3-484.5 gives 0.00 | 105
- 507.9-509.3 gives 0.03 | 95.9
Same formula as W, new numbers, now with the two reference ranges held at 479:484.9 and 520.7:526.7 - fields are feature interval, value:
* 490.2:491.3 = -0.05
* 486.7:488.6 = -0.04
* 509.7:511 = 0.03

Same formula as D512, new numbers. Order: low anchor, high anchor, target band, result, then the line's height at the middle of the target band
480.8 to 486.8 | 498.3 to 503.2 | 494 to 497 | -0.004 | 101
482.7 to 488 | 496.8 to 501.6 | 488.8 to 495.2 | -0.023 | 102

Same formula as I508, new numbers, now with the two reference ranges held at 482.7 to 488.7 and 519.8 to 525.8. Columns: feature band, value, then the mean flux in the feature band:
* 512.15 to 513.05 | 0.18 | 84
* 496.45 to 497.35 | 0.01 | 102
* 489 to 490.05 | 0.00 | 104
